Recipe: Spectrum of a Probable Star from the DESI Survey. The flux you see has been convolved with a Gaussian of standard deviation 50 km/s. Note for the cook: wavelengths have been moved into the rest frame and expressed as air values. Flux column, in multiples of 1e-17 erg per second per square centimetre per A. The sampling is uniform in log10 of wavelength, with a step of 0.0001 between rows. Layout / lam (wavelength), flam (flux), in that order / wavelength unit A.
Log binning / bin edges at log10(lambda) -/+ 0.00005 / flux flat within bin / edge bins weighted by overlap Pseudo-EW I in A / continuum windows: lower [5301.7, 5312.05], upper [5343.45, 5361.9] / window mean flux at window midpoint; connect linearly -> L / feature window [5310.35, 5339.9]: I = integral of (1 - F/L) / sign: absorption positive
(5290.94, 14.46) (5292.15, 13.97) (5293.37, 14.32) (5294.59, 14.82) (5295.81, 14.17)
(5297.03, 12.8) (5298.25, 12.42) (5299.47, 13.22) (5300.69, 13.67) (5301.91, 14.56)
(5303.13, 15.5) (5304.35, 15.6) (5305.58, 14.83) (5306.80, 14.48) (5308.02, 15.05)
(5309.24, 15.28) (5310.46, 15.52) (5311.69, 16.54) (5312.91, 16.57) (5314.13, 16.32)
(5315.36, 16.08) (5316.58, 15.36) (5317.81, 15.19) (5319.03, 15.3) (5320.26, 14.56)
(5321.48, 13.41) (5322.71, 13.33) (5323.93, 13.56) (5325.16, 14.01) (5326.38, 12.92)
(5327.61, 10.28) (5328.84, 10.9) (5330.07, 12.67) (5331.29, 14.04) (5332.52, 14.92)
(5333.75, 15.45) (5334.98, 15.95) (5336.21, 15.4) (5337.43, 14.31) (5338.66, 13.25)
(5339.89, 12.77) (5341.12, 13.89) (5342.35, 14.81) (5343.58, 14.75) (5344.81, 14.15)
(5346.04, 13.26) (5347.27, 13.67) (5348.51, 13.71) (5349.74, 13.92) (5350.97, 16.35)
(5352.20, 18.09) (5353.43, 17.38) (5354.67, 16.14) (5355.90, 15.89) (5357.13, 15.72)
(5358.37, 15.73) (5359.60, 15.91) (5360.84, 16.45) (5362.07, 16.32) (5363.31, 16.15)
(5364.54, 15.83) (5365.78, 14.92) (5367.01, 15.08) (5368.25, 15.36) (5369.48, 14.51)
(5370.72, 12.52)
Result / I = 1.9 A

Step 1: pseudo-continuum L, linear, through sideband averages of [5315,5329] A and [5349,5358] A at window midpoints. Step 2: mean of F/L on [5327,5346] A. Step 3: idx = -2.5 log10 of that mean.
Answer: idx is 0.081 mag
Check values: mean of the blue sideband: 13.8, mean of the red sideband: 16.2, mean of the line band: 13.8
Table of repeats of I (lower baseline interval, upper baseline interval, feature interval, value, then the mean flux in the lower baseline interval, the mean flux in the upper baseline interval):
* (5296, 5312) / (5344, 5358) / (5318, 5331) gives 1.5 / 14.5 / 15.3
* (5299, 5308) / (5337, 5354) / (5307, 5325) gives -0.6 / 14.6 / 14.6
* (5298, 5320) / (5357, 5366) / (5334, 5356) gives 1.1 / 15.1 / 15.9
